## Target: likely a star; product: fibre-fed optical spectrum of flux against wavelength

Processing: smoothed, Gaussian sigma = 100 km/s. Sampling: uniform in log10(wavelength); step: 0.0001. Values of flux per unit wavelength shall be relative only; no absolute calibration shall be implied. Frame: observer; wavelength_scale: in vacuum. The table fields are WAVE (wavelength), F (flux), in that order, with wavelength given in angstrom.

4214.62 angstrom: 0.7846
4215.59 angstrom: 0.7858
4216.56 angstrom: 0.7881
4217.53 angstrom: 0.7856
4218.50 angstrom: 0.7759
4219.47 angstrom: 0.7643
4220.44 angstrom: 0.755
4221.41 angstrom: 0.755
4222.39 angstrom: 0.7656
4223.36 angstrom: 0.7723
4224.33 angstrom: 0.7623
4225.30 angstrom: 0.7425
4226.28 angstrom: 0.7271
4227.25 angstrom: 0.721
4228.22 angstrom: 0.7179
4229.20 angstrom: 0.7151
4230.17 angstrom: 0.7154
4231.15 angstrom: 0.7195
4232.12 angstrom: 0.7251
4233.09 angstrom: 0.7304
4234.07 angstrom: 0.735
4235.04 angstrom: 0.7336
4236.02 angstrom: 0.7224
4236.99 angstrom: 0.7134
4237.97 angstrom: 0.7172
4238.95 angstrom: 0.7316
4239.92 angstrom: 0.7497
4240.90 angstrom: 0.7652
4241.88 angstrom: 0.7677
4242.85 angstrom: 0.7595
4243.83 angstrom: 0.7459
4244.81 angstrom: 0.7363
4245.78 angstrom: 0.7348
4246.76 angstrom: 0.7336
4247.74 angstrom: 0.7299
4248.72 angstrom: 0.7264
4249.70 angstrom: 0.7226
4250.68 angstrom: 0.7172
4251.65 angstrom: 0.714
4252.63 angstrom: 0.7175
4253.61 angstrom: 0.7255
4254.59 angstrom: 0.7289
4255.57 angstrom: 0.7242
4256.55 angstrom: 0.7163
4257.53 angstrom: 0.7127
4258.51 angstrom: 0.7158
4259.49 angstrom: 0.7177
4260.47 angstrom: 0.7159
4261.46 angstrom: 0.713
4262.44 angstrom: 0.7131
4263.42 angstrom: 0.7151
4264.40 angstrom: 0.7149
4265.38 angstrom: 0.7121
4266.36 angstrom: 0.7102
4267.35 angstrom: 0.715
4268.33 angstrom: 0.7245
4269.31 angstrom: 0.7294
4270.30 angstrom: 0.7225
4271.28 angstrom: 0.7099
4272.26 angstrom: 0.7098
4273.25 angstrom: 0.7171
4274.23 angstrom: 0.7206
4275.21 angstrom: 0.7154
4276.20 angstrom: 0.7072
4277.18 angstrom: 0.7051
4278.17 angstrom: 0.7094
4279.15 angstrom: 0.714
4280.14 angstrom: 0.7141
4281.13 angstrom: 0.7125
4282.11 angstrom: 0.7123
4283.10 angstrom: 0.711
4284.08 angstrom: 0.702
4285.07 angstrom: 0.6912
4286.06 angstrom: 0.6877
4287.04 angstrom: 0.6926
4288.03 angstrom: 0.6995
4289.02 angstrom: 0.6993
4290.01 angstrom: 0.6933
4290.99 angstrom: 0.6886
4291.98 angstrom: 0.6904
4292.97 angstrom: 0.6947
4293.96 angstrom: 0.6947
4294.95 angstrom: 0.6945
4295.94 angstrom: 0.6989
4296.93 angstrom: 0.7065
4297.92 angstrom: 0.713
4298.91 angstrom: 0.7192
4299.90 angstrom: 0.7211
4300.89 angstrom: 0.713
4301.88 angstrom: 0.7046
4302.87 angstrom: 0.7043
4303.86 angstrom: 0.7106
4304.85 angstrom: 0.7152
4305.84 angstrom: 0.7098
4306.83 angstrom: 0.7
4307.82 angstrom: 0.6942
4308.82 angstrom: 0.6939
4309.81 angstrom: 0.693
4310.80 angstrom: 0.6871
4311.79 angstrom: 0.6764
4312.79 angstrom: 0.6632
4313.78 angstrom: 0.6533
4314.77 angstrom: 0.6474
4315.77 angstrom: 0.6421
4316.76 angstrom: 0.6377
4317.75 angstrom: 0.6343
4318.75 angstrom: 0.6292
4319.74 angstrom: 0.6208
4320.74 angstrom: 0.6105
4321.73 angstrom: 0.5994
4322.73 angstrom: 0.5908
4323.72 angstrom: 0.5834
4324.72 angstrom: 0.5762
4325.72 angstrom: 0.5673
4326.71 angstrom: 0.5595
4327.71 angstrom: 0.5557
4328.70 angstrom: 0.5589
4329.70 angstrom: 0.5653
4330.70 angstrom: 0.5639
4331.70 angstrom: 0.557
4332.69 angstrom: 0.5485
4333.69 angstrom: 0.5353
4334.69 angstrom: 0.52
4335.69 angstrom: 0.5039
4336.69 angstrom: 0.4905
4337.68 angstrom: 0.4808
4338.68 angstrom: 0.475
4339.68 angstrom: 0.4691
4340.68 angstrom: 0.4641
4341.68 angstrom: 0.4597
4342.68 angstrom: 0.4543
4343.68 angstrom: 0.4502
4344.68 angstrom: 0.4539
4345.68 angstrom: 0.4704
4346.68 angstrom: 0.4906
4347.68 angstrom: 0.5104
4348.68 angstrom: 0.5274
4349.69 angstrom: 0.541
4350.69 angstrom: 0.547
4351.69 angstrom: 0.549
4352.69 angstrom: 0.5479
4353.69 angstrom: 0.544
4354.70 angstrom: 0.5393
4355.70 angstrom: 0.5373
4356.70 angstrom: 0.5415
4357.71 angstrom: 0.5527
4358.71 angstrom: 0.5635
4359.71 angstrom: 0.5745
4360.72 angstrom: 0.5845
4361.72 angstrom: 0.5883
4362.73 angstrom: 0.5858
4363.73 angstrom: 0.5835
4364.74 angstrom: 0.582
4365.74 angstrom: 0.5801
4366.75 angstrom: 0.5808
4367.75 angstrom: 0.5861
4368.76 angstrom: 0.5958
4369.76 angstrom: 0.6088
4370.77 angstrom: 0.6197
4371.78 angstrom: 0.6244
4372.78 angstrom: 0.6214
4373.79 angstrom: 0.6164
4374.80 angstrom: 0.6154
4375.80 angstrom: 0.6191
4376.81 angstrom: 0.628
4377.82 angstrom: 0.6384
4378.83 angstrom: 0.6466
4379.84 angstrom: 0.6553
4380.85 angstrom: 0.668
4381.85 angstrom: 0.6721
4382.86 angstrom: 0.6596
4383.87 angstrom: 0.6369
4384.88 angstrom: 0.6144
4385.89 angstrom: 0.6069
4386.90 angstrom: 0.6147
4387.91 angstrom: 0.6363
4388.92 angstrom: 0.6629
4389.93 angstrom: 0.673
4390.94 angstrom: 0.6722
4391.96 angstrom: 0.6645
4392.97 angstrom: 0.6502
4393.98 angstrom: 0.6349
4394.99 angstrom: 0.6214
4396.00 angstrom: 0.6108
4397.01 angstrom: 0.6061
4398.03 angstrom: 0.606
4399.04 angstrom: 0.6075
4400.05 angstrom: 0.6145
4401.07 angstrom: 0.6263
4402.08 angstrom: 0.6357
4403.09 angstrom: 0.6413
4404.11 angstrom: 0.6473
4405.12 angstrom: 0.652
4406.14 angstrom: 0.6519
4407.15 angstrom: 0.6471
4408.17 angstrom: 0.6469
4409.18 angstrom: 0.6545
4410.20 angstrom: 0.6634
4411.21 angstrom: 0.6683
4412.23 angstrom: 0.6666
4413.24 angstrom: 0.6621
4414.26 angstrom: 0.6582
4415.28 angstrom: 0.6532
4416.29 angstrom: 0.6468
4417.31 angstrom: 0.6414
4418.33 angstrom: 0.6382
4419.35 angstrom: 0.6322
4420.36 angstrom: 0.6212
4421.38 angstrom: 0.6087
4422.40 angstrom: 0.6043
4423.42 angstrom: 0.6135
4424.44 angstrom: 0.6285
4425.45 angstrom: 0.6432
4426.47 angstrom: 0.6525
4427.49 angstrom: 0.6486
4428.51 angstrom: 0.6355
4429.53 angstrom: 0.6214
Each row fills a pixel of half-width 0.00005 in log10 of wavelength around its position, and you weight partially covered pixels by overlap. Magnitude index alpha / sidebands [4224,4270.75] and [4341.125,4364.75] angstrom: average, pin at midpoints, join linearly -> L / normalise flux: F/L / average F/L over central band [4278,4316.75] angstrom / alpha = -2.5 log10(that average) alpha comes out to -0.10 mag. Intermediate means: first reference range 0.726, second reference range 0.531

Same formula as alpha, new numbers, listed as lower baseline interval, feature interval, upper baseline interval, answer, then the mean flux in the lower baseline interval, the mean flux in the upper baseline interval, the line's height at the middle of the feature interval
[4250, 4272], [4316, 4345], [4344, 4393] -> 0.174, 0.718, 0.593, 0.637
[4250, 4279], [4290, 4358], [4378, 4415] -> 0.147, 0.716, 0.643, 0.683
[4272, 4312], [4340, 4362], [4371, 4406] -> 0.259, 0.704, 0.635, 0.662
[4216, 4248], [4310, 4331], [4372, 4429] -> 0.128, 0.743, 0.639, 0.688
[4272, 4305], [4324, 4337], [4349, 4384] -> 0.179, 0.705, 0.595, 0.646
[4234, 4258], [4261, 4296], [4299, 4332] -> -0.028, 0.731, 0.642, 0.689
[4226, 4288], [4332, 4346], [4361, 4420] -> 0.344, 0.721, 0.632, 0.666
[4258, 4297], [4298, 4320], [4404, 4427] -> 0.018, 0.708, 0.644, 0.693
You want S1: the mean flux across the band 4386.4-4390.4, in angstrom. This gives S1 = 0.647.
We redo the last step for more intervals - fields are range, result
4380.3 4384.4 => 0.66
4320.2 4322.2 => 0.605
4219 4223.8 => 0.762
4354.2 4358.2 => 0.543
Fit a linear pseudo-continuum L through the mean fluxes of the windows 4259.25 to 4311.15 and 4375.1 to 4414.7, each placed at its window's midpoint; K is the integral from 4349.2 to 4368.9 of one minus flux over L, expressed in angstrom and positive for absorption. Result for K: 2.9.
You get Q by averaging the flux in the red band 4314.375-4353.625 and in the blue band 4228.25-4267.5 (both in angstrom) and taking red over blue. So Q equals 0.7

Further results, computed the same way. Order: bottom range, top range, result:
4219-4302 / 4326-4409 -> 0.81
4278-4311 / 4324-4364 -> 0.75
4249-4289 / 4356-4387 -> 0.85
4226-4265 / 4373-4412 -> 0.88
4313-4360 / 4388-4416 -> 1.18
